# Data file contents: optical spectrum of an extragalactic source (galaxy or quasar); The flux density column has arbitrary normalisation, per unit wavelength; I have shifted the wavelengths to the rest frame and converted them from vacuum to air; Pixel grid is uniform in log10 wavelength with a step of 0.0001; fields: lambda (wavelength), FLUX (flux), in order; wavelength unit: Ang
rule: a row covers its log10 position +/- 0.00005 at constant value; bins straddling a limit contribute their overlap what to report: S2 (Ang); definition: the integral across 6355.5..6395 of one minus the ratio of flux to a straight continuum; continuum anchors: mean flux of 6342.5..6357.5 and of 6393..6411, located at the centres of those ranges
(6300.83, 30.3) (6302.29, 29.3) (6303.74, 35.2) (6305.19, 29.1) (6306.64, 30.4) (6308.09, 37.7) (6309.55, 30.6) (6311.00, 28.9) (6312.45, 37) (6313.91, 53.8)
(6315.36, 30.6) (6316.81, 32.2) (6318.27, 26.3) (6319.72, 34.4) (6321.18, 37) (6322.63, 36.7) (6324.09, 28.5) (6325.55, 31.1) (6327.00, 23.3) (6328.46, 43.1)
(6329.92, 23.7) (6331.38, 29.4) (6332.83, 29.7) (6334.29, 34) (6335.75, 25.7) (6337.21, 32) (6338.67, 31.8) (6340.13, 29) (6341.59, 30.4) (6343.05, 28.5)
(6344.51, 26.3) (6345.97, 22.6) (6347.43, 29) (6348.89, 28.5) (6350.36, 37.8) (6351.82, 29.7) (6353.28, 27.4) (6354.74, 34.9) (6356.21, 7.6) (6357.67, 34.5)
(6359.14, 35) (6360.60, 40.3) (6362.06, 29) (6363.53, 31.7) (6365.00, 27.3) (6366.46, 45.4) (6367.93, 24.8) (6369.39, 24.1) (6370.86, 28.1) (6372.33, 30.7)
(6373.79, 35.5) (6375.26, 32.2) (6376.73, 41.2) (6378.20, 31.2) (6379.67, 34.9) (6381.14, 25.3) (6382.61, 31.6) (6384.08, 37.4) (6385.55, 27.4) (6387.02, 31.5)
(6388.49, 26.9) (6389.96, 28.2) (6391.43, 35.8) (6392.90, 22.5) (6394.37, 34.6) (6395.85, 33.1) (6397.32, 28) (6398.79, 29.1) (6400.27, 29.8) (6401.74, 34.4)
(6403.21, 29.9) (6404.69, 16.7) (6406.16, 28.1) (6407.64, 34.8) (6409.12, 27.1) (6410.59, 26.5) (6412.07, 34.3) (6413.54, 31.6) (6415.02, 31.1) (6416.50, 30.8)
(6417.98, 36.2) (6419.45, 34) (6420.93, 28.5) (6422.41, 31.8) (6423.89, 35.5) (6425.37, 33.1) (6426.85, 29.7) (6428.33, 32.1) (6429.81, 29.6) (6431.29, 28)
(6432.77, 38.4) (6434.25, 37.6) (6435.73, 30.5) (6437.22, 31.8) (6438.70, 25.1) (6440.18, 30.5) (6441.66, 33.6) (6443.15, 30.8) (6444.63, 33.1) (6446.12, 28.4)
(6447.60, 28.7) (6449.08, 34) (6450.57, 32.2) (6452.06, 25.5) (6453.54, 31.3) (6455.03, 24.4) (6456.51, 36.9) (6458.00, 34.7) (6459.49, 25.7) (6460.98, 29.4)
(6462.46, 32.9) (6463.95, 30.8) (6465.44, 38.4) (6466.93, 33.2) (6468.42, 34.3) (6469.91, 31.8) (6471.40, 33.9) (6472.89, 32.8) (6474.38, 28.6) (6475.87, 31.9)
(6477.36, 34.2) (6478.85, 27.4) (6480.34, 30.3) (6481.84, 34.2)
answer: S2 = -3.66 Ang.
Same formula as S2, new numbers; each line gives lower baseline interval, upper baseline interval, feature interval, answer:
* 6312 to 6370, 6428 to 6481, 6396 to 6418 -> 1.1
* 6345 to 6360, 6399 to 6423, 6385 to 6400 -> 0.0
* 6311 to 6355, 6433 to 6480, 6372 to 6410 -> 0.9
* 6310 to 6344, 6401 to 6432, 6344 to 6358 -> 1.8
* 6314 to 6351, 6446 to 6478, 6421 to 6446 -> -0.3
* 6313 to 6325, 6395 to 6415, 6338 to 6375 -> 2.9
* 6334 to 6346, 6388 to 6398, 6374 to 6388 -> -1.3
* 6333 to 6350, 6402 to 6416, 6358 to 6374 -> -1.6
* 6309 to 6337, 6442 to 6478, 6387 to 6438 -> 1.6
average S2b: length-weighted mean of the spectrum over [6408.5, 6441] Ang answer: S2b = 31.6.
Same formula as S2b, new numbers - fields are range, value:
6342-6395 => 30.5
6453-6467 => 31.7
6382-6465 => 30.9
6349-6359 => 29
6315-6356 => 30.2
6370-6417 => 30.6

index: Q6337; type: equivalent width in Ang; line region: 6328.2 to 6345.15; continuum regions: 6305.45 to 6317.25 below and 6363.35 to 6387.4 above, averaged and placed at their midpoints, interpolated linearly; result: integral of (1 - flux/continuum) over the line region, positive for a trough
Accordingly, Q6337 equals 1.9 Ang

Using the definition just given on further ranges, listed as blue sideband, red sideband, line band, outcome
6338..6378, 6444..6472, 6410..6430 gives -0.5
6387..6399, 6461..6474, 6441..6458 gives 0.7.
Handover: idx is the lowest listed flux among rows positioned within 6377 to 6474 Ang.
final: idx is 16.7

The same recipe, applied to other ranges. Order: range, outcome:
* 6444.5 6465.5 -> 24.4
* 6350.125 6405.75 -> 7.6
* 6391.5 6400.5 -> 22.5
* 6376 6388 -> 25.3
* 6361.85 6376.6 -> 24.1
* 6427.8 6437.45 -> 28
